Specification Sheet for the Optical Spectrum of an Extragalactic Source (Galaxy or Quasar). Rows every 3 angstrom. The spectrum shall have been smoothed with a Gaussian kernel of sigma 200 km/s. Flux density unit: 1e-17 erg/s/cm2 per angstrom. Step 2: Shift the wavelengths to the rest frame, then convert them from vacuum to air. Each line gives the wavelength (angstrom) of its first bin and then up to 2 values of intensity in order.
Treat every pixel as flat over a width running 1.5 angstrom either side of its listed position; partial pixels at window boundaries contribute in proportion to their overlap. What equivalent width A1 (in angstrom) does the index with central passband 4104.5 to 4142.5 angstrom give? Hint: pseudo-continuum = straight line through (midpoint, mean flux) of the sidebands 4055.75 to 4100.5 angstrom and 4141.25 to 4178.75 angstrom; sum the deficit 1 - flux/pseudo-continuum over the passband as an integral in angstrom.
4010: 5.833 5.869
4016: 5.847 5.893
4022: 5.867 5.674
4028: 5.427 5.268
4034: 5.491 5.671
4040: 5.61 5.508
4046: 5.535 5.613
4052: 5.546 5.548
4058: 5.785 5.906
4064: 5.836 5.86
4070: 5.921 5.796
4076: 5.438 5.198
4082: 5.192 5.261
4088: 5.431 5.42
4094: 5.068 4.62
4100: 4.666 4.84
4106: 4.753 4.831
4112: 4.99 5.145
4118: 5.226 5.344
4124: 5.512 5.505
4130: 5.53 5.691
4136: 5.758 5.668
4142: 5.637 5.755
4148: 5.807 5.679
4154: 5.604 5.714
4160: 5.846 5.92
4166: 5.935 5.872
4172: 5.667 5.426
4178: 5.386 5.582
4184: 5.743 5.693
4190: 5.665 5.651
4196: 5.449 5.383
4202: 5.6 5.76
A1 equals 1.7 angstrom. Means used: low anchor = 5.45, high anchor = 5.72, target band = 5.35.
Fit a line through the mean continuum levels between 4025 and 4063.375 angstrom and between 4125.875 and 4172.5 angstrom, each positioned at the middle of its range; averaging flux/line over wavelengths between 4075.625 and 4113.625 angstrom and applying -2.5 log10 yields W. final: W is 0.124 mag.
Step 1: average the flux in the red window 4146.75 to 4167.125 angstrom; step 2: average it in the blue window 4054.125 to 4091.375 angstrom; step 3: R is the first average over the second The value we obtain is 1.0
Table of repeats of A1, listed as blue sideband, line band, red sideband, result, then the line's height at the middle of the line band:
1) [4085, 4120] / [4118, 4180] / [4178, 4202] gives -3.9 angstrom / 5.32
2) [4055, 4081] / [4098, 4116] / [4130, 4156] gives 2.6 angstrom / 5.69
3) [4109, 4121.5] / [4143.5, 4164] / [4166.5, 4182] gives -1.2 angstrom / 5.44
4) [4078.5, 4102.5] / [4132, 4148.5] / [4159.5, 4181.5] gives -0.7 angstrom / 5.47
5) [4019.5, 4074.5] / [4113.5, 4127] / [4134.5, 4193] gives 0.9 angstrom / 5.69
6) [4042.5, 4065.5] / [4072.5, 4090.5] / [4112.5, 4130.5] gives 0.6 angstrom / 5.54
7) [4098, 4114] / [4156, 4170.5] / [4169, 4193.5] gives -1.2 angstrom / 5.43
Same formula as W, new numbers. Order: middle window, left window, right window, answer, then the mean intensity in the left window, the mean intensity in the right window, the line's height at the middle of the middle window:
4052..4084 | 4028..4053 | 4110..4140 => -0.03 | 5.52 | 5.42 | 5.49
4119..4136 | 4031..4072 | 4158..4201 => 0.03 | 5.67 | 5.66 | 5.66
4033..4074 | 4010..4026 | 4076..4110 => -0.05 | 5.84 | 5.05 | 5.46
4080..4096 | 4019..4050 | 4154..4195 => 0.07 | 5.58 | 5.69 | 5.62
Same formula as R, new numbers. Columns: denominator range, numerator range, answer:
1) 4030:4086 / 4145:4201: 1.02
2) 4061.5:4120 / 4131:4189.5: 1.09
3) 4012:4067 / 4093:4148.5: 0.93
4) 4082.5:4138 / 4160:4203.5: 1.09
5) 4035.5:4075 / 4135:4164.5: 1.01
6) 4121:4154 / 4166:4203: 0.99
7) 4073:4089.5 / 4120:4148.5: 1.05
